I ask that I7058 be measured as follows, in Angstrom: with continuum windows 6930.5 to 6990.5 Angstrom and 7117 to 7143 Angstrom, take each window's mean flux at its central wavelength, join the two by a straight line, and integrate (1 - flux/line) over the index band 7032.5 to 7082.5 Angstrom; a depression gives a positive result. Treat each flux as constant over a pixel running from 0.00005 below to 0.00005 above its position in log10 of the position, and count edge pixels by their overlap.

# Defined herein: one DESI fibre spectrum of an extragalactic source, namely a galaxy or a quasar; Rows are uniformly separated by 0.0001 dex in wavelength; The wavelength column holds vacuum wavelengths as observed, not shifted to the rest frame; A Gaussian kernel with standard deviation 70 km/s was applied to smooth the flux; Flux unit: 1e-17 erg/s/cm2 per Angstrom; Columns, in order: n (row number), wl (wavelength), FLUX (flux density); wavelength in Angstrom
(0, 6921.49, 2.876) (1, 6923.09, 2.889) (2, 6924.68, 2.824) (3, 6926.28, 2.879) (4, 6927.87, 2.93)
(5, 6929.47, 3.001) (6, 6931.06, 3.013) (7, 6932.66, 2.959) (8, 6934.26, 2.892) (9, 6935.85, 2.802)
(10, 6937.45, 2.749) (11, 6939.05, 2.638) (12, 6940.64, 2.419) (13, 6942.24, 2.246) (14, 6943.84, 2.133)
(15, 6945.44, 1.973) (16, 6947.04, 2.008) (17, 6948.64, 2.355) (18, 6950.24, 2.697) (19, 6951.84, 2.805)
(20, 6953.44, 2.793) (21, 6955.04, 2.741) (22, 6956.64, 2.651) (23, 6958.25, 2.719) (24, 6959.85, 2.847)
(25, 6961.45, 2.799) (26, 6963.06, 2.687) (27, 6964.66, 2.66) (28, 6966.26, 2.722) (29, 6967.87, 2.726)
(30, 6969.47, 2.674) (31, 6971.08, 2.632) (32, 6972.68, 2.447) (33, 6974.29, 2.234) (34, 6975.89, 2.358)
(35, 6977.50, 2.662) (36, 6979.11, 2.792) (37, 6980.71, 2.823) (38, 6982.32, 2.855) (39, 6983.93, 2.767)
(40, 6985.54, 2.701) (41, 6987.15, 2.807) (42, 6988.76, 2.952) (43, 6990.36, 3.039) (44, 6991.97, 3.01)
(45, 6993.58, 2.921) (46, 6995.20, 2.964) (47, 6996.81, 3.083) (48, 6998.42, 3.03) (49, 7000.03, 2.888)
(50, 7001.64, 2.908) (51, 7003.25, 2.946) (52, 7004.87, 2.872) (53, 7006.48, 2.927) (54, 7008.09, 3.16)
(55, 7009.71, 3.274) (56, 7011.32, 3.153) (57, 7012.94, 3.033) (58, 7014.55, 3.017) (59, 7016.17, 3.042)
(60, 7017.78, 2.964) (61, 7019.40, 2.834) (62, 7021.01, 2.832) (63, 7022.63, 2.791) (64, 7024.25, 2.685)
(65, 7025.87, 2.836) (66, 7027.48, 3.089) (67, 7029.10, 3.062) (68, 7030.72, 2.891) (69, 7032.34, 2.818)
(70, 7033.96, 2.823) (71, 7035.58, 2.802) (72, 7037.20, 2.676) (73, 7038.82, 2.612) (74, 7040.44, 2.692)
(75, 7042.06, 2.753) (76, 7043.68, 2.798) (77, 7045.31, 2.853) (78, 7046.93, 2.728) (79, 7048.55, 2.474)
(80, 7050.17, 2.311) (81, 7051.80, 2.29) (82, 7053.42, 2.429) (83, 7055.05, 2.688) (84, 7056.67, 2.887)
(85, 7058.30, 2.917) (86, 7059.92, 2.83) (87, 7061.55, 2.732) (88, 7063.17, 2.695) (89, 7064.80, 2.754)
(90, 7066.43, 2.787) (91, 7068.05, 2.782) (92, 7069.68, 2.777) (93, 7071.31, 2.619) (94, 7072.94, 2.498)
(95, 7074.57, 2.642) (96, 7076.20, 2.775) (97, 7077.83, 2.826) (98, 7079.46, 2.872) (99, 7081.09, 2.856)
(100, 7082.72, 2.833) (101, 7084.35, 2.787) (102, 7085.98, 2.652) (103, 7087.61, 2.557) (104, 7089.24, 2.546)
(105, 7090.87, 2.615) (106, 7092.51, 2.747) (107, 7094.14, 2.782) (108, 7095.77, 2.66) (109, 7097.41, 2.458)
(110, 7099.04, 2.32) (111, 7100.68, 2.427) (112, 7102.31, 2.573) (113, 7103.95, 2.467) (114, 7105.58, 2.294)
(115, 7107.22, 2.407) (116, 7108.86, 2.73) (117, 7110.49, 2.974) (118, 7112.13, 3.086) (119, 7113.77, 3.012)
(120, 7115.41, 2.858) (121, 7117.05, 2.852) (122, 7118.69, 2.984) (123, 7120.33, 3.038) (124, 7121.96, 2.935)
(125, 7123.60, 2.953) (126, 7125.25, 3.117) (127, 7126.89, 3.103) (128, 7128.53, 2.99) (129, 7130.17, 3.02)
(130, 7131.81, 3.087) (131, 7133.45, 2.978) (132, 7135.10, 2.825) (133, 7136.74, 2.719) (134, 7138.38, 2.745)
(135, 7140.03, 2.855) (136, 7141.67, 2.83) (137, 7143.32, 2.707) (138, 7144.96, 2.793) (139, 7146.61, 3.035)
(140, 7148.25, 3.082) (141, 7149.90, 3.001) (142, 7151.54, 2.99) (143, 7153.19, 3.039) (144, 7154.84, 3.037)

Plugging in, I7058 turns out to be 1.8 Angstrom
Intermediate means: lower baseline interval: 2.65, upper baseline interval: 2.94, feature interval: 2.71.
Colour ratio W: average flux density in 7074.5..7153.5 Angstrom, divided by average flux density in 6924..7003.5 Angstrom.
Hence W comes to 1.0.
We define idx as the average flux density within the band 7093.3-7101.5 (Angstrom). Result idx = 2.53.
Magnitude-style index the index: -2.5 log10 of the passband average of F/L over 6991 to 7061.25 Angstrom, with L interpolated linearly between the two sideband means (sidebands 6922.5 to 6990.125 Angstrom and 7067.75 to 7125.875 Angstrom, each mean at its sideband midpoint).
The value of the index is -0.06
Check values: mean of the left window 2.68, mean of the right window 2.73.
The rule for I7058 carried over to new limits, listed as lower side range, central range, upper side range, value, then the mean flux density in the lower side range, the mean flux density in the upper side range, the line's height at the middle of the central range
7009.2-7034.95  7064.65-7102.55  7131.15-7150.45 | 3.1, 2.94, 2.88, 2.91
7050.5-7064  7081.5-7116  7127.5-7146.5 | 1.5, 2.67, 2.88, 2.78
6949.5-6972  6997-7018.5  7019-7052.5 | -2.2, 2.72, 2.75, 2.74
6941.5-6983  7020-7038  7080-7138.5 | -1.2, 2.58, 2.78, 2.67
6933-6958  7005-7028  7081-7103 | -3.5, 2.54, 2.62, 2.58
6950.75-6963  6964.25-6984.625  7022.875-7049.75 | 0.9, 2.76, 2.78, 2.76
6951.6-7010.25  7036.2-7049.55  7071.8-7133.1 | 0.4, 2.81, 2.77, 2.79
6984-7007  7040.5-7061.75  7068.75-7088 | 1.0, 2.93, 2.73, 2.79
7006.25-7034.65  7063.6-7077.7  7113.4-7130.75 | 1.2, 2.96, 2.99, 2.97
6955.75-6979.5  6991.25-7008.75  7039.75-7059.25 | -2.2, 2.64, 2.65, 2.64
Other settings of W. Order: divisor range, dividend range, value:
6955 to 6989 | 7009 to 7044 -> 1.07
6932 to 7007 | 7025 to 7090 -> 1.01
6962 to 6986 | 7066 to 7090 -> 1.03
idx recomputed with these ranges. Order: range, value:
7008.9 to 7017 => 3.1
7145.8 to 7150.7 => 3.04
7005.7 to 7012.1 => 3.13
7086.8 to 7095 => 2.65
